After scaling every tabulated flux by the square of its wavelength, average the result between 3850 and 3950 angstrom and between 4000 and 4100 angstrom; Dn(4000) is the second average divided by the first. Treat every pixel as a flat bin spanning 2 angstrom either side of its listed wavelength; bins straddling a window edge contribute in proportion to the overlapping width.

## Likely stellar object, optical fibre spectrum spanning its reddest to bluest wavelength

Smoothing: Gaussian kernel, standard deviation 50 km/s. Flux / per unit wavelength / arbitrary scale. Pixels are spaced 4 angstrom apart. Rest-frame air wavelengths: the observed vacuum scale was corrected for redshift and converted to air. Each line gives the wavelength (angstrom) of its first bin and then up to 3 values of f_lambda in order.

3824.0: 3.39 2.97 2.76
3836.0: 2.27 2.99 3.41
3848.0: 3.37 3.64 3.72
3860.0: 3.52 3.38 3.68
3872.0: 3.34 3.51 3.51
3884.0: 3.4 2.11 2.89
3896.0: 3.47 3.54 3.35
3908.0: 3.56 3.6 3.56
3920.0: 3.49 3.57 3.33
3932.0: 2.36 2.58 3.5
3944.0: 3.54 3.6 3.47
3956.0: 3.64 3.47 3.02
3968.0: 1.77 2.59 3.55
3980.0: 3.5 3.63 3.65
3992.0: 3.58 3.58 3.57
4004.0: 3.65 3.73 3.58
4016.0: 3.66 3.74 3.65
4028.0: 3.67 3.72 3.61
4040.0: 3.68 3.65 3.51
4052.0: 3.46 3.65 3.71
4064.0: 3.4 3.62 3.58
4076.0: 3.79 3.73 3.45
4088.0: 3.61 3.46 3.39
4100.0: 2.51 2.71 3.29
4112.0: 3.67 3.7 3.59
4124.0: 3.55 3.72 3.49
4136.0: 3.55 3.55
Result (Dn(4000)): 1.2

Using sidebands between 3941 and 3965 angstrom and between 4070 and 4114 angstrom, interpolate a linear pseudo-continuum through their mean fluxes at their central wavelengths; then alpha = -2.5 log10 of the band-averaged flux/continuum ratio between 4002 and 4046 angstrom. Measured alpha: -0.07 mag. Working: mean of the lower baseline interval 3.48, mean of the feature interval 3.67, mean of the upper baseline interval 3.38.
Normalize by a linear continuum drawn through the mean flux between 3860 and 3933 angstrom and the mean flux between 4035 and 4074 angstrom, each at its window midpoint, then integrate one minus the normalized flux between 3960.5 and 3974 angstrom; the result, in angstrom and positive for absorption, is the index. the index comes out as 3.4 angstrom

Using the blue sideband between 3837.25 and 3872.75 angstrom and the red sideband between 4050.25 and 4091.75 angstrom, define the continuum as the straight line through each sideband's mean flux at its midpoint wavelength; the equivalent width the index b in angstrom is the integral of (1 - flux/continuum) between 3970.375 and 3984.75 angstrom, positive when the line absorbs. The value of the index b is 0.9 angstrom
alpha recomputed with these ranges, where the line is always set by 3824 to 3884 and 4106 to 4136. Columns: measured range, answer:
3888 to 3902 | 0.07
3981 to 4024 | -0.06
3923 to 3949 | 0.07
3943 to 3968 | 0.03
